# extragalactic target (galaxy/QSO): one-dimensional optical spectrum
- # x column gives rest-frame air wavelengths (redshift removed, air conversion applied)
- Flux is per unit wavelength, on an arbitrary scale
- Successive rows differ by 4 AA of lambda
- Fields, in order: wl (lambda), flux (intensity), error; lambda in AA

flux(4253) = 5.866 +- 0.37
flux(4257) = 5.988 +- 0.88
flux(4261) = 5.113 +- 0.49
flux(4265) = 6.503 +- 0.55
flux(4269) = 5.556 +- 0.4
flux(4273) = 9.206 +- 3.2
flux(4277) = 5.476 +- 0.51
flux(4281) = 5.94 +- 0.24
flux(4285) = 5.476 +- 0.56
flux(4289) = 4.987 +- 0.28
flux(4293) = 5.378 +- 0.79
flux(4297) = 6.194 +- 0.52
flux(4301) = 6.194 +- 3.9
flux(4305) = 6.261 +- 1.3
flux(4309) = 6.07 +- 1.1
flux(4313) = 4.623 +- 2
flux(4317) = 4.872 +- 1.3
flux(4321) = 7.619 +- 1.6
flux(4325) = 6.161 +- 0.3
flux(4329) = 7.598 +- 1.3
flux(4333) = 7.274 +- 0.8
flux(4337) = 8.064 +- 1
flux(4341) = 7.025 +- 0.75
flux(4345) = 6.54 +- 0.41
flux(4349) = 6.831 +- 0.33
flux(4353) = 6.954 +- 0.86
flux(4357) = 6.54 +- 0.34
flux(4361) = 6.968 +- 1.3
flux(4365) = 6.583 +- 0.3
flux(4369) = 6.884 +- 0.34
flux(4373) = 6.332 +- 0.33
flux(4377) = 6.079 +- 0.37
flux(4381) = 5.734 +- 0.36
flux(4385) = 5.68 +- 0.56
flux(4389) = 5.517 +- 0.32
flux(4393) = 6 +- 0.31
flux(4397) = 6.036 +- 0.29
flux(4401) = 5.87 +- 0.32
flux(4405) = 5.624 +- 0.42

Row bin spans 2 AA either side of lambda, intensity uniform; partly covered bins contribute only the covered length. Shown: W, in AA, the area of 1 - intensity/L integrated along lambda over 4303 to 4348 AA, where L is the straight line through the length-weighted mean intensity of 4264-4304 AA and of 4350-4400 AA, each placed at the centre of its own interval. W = -2.8 AA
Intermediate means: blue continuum 6.08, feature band 6.56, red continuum 6.28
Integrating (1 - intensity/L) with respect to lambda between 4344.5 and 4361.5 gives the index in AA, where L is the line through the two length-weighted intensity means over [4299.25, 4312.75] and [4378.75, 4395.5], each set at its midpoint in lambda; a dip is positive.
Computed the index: -2.70 AA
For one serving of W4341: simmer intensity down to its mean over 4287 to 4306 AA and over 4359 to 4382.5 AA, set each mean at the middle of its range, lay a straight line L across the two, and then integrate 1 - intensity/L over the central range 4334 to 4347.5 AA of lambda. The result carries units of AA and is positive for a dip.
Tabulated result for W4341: -2.2 AA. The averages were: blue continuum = 5.78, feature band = 7.2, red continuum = 6.44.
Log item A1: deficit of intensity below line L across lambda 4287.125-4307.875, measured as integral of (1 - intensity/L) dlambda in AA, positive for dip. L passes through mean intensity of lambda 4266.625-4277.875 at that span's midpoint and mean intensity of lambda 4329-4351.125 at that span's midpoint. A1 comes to 3.47 AA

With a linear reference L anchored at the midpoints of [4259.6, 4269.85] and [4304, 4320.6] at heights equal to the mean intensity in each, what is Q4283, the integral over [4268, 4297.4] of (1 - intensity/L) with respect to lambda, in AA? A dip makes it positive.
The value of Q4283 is -1.6 AA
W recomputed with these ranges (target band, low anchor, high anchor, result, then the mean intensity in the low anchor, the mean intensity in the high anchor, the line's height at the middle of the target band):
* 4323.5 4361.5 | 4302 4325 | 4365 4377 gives -4.8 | 5.93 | 6.52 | 6.22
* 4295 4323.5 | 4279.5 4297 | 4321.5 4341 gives 1.7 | 5.52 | 7.28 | 6.38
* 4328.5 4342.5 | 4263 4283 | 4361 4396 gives -2.6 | 6.54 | 6.15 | 6.31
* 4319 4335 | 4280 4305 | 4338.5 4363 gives -2.0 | 5.73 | 6.84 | 6.38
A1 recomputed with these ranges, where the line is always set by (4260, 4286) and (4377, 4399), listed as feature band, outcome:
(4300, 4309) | -0.09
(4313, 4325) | 0.23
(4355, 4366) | -1.46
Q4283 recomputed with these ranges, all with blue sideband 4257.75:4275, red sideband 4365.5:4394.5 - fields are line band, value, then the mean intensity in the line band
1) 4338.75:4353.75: -1.55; 6.85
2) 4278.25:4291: 1.98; 5.47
